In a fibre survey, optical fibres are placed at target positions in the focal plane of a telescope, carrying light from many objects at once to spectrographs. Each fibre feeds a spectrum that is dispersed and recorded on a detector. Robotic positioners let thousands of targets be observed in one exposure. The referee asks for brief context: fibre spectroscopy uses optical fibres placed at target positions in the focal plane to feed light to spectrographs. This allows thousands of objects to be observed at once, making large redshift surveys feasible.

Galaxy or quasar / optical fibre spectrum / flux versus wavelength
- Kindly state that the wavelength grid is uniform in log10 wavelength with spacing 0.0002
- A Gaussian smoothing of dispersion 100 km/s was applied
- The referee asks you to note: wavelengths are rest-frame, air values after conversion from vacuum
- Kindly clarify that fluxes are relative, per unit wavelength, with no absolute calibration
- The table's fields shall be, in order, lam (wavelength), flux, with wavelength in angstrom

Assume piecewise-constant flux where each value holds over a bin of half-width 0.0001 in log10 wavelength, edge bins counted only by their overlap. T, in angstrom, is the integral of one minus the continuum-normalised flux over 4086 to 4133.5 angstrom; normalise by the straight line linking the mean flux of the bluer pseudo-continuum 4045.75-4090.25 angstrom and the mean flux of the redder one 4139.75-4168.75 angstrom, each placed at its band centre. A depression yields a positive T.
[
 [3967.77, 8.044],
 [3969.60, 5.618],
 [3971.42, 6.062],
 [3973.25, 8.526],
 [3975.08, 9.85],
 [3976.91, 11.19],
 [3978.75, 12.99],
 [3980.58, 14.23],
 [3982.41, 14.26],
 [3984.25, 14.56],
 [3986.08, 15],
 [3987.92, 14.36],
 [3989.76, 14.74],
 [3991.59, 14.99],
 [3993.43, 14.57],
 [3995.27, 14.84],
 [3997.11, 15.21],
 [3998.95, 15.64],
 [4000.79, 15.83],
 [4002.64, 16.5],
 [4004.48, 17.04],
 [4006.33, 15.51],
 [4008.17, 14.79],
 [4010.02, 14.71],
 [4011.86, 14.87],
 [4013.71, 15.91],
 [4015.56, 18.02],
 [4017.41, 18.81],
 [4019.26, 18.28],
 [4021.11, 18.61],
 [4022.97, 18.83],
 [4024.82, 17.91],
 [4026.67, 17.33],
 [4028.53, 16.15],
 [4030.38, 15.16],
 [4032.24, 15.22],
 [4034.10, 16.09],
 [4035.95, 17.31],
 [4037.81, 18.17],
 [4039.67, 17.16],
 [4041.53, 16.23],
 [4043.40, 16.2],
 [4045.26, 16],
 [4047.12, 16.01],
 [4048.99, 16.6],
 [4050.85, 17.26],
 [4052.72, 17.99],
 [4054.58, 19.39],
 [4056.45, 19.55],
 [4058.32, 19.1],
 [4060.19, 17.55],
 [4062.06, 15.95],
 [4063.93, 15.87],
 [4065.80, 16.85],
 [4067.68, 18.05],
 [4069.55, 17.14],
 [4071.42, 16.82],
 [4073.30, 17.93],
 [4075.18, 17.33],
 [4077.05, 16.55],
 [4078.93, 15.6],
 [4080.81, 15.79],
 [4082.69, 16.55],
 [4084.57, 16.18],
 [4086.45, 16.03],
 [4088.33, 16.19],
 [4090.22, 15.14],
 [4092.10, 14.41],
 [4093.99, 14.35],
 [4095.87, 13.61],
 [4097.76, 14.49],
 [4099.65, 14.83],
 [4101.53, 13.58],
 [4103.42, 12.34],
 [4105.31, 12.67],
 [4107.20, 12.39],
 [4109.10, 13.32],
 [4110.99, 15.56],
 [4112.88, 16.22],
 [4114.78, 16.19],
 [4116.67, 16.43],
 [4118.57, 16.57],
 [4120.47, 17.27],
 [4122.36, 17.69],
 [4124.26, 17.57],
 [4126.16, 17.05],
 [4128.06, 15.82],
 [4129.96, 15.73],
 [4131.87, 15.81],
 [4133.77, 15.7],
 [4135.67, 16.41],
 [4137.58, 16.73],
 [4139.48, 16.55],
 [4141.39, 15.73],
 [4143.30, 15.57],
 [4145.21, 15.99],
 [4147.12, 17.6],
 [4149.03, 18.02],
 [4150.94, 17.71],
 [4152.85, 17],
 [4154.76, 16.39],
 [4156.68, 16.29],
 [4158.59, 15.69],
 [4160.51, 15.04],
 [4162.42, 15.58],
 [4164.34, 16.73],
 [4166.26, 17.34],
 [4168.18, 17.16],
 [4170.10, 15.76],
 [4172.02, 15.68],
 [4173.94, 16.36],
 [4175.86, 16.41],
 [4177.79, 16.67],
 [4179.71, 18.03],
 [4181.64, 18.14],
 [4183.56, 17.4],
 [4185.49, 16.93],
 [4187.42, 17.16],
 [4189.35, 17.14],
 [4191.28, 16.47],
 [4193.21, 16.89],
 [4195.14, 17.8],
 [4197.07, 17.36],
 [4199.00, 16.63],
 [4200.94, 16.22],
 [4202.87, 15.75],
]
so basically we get 4.27 angstrom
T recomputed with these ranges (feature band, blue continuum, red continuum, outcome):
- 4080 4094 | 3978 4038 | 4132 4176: 0.46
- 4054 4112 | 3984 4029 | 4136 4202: 2.09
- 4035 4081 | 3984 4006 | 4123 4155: -3.78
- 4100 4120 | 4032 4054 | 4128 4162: 2.27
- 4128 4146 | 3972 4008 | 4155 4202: 0.14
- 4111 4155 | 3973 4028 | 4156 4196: -0.56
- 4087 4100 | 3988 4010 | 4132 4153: 1.14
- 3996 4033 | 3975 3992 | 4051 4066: -2.61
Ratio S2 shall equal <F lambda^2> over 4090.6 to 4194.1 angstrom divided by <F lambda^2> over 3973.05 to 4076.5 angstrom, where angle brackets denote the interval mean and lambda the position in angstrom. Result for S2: 1.05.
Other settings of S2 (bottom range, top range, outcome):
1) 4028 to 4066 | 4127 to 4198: 1.04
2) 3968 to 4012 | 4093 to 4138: 1.21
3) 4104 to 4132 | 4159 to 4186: 1.09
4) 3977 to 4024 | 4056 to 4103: 1.07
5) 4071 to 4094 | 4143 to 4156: 1.09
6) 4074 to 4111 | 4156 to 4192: 1.17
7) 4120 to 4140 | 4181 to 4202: 1.06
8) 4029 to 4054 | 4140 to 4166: 1.04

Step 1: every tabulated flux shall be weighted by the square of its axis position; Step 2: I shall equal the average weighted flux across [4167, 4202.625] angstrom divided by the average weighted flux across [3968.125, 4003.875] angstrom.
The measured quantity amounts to 1.42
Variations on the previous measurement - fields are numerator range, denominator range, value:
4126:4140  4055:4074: 0.95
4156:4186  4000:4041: 1.07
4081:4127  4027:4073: 0.92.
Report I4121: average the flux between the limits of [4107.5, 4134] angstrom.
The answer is 16.1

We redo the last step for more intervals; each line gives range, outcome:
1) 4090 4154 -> 15.7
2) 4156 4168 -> 16.2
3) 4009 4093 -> 16.9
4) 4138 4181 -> 16.5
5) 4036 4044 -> 17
